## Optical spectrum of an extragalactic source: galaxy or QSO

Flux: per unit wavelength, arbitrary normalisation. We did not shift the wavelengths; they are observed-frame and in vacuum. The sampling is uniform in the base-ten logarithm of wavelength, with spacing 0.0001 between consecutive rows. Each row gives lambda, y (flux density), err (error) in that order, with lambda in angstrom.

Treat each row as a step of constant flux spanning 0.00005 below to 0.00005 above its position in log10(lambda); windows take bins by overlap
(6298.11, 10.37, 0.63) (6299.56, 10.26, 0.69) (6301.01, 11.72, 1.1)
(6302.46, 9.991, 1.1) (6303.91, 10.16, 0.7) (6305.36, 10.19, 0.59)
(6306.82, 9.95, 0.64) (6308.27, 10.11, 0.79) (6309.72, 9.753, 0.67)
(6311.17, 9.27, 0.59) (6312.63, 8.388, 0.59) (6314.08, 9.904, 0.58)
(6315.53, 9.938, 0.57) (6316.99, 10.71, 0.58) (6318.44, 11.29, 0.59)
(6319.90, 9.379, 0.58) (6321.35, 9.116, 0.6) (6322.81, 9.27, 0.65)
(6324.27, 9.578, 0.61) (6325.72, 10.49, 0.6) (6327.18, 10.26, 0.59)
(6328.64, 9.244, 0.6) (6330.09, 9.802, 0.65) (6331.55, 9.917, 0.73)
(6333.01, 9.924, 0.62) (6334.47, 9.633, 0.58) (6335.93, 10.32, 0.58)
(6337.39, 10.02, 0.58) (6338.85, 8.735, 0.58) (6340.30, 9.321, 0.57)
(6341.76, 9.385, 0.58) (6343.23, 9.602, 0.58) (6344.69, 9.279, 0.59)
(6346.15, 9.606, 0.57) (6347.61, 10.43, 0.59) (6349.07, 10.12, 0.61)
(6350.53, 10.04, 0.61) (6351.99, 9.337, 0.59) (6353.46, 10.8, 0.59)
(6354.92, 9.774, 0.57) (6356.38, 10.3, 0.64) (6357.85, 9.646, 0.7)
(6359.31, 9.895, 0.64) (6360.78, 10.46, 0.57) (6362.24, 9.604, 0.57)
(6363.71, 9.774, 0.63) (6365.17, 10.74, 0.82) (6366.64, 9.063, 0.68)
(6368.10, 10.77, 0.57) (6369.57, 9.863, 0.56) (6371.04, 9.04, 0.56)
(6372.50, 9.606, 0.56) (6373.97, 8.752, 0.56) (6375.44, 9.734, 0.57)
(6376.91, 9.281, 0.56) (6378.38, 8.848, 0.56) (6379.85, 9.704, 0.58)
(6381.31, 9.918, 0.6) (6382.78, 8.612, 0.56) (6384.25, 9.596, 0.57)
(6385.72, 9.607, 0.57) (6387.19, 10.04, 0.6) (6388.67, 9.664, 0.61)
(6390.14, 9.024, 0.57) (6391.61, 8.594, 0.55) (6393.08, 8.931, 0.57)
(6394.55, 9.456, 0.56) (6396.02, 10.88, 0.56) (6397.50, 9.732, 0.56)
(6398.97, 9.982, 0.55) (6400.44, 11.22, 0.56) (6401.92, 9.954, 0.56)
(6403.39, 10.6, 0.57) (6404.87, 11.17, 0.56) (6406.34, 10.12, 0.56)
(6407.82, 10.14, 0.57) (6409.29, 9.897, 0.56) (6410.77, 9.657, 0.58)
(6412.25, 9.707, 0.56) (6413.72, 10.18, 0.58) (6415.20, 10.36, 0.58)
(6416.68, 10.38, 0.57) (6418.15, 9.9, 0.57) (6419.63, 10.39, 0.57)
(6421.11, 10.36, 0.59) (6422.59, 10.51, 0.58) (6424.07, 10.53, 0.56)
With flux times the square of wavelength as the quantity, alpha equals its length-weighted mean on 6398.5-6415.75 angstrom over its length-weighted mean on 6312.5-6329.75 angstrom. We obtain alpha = 1.1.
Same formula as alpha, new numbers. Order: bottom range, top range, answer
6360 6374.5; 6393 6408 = 1.06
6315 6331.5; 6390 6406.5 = 1.03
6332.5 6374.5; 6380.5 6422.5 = 1.03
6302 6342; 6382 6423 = 1.04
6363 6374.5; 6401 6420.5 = 1.06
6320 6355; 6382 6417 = 1.03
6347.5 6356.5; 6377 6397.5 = 0.95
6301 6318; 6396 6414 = 1.06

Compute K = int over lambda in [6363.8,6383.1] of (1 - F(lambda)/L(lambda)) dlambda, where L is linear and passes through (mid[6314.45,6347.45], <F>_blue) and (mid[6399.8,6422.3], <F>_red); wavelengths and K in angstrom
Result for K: 0.9 angstrom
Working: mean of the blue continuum 9.78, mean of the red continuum 10.3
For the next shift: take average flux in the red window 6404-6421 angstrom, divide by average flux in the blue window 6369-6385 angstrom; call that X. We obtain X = 1.09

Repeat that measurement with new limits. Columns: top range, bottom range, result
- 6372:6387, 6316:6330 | 0.95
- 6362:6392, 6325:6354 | 0.97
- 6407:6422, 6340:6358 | 1.03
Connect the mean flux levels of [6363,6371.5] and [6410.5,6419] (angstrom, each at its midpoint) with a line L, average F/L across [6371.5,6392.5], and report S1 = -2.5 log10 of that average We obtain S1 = 0.07 mag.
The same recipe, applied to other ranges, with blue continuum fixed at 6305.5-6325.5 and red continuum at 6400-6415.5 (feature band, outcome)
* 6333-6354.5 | 0.02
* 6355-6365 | 0.00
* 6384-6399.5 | 0.06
